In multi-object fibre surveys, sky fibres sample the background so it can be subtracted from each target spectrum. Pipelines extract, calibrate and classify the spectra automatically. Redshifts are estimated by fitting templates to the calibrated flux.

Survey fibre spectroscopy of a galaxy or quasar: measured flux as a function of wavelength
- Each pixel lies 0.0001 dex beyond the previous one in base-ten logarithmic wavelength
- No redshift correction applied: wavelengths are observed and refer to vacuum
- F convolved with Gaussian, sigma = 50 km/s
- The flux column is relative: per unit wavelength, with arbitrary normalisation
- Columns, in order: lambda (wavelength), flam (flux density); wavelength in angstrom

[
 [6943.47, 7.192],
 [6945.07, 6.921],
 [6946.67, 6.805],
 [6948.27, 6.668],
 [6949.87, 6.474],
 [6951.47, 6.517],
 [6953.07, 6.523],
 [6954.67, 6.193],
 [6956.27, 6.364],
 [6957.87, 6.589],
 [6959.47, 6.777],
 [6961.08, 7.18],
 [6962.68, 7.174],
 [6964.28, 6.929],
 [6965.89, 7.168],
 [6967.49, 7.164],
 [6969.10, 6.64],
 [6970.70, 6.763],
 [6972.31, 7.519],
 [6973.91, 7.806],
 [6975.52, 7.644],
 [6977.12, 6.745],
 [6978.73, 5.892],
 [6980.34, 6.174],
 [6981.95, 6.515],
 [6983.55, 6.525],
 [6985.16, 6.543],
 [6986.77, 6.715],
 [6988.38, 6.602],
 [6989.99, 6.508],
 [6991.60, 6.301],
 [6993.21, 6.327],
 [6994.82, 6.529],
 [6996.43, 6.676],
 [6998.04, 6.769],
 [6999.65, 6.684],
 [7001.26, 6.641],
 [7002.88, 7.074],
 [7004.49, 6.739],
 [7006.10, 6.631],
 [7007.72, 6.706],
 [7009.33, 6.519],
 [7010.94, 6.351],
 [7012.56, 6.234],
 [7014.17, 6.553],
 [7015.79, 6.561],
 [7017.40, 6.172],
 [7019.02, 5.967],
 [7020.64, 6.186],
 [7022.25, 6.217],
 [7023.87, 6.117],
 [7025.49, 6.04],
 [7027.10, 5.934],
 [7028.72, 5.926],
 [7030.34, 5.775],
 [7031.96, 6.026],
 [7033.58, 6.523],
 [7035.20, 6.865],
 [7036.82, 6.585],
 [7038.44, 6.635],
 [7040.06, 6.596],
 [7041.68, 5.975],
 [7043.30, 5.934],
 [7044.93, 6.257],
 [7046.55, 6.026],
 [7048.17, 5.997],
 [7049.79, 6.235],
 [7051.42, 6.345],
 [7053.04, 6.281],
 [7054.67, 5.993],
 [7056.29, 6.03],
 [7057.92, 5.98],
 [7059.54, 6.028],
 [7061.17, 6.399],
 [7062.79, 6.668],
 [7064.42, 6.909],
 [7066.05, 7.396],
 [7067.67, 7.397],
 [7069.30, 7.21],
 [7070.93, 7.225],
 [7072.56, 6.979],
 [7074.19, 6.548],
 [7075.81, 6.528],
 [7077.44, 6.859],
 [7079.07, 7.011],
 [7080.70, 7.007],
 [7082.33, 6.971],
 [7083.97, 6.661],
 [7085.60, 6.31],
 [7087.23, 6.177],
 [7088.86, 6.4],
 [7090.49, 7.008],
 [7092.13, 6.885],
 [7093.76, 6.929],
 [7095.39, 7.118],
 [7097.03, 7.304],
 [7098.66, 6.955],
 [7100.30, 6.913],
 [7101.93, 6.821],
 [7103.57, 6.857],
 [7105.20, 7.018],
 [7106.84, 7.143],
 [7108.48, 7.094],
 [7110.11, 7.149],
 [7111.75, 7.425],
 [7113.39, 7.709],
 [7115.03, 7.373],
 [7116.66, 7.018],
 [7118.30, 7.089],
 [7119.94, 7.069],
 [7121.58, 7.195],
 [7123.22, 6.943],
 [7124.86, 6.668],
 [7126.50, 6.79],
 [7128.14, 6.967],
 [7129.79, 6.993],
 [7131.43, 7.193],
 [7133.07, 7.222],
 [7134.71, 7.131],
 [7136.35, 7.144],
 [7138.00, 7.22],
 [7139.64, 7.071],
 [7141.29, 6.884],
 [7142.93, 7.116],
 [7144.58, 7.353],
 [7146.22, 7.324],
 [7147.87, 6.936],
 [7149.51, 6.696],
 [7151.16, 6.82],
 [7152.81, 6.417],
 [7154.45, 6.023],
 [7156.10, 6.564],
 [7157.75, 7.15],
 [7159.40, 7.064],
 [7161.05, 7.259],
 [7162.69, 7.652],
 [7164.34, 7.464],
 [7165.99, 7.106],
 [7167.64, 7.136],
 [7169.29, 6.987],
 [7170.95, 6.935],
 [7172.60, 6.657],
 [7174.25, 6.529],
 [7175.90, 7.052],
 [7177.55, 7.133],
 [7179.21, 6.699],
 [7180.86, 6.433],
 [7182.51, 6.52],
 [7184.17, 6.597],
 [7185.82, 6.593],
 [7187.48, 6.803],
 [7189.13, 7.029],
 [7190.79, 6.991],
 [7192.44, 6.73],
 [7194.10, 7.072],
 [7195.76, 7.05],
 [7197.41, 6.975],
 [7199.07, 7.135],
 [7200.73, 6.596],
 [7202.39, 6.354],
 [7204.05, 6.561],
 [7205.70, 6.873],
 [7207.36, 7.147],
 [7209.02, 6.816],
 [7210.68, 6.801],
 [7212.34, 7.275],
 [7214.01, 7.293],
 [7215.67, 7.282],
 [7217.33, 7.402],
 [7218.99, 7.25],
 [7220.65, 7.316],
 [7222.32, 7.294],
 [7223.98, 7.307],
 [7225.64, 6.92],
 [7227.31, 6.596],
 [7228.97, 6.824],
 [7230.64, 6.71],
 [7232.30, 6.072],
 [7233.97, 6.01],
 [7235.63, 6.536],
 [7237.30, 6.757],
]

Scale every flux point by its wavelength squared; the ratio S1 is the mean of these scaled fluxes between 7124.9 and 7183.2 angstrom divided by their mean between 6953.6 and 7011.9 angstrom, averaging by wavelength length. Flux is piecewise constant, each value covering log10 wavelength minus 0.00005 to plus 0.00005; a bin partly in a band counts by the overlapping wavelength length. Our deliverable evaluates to 1.09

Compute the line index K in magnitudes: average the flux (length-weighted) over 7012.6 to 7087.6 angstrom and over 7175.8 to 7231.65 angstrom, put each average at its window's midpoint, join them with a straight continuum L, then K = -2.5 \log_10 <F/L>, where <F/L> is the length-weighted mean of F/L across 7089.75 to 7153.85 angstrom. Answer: -0.06 mag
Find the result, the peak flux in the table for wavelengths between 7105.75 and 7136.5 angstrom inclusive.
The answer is 7.709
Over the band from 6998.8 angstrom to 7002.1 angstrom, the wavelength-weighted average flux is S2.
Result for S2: 6.66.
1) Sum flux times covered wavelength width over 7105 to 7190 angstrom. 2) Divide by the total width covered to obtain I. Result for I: 6.99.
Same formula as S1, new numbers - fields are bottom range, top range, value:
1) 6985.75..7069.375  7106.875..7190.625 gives 1.13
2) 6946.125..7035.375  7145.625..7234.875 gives 1.11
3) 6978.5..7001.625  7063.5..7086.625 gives 1.09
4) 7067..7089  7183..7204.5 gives 1.03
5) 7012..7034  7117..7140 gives 1.18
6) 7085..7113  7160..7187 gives 1.02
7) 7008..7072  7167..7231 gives 1.14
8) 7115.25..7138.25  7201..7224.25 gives 1.02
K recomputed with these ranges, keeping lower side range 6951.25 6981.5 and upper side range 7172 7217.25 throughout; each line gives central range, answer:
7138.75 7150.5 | -0.031 mag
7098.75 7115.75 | -0.045 mag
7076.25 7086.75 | 0.012 mag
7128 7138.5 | -0.043 mag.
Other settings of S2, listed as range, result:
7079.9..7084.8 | 6.87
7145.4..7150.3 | 6.99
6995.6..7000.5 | 6.72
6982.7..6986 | 6.54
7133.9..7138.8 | 7.16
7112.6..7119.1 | 7.3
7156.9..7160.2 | 7.1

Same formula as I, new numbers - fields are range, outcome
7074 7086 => 6.76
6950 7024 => 6.64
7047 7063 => 6.18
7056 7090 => 6.71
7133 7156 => 6.93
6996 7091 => 6.48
